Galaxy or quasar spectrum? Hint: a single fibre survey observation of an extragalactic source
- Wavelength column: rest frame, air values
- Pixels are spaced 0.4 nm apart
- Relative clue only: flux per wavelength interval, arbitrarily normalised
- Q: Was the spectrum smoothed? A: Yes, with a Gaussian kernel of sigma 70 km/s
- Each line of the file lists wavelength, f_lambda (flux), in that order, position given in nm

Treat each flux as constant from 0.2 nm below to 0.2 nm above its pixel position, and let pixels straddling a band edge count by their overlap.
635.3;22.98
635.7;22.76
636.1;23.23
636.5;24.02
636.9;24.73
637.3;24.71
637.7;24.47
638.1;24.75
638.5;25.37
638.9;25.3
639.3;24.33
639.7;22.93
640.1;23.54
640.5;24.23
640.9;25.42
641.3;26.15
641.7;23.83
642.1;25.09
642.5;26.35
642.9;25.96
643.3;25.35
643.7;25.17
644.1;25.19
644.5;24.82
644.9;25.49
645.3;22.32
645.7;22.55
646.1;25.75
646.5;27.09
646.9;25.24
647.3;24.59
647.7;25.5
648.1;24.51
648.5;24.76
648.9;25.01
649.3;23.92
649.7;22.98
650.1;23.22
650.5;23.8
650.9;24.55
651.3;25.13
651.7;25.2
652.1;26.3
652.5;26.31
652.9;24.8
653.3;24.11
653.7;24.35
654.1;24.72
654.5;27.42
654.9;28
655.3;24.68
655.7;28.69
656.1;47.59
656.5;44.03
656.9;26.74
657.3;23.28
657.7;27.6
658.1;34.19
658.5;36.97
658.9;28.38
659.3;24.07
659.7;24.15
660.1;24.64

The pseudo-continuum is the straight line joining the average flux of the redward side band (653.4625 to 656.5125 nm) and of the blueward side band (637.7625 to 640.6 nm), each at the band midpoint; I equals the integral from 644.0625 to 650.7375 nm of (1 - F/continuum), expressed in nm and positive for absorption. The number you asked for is 0.712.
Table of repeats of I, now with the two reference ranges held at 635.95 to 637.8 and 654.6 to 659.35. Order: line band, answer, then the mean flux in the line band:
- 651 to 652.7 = 0.222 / 25.7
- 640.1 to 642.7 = 0.079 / 25.1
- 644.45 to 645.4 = 0.097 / 24.3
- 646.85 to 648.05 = 0.127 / 25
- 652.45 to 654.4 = 0.337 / 24.9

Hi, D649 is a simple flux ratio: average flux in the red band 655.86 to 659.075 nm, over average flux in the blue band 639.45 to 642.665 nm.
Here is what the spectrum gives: 1.36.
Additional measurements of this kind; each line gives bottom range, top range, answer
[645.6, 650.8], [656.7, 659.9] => 1.15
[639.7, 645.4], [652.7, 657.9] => 1.16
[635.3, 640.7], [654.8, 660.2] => 1.26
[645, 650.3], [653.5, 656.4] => 1.22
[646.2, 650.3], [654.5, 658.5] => 1.28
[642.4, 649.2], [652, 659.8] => 1.16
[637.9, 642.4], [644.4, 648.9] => 1.01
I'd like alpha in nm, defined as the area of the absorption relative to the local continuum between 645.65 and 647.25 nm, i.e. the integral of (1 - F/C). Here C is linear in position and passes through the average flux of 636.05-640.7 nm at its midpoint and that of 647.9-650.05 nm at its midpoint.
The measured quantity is -0.08 nm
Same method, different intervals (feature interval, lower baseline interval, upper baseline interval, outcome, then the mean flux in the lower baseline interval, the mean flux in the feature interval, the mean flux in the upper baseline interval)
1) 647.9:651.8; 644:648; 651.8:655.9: 0.17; 24.8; 24.3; 25.9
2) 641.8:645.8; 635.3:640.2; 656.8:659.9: 0.07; 24.1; 24.9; 28.2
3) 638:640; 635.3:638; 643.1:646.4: -0.03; 23.9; 24.5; 24.7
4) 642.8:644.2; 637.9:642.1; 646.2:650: -0.04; 24.6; 25.4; 24.8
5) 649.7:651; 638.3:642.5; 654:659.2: 0.22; 24.7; 23.7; 30.9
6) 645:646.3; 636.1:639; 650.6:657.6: 0.13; 24.6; 23.7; 27.9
